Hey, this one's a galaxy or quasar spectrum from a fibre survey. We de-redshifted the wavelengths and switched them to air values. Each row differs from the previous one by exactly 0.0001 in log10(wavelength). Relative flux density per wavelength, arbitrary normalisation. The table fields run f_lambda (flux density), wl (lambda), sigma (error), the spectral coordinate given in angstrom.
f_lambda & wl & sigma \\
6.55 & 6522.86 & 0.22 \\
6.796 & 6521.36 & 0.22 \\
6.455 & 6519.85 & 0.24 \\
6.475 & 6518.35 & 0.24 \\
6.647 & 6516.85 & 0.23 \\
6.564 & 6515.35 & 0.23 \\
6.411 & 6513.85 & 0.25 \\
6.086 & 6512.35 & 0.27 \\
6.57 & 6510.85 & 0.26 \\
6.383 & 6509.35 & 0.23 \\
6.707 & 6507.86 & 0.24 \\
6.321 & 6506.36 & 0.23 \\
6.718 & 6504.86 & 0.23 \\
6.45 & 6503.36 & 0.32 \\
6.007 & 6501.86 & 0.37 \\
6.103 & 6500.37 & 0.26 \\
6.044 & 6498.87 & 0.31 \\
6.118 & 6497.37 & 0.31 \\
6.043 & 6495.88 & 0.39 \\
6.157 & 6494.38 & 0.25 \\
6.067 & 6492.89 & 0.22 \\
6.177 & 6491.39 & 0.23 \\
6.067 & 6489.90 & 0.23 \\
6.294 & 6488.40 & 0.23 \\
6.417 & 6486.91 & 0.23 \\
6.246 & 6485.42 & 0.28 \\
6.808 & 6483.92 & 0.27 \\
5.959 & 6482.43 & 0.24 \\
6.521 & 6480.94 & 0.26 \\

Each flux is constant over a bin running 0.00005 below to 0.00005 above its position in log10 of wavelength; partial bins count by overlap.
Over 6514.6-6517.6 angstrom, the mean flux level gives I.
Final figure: 6.61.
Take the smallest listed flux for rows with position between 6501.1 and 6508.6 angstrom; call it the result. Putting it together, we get 6.007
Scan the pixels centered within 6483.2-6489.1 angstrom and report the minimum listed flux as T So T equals 6.246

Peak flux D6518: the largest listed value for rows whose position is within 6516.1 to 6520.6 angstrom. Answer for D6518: 6.647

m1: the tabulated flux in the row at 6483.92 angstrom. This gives 6.808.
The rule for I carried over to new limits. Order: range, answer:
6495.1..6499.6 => 6.07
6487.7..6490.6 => 6.17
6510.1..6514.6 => 6.35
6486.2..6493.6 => 6.2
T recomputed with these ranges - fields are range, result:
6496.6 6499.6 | 6.044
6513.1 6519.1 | 6.411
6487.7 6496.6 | 6.043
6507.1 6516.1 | 6.086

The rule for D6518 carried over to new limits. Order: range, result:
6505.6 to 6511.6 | 6.707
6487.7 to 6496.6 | 6.294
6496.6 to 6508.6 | 6.718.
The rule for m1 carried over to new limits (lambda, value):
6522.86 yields 6.55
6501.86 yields 6.007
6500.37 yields 6.103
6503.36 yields 6.45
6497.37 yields 6.118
